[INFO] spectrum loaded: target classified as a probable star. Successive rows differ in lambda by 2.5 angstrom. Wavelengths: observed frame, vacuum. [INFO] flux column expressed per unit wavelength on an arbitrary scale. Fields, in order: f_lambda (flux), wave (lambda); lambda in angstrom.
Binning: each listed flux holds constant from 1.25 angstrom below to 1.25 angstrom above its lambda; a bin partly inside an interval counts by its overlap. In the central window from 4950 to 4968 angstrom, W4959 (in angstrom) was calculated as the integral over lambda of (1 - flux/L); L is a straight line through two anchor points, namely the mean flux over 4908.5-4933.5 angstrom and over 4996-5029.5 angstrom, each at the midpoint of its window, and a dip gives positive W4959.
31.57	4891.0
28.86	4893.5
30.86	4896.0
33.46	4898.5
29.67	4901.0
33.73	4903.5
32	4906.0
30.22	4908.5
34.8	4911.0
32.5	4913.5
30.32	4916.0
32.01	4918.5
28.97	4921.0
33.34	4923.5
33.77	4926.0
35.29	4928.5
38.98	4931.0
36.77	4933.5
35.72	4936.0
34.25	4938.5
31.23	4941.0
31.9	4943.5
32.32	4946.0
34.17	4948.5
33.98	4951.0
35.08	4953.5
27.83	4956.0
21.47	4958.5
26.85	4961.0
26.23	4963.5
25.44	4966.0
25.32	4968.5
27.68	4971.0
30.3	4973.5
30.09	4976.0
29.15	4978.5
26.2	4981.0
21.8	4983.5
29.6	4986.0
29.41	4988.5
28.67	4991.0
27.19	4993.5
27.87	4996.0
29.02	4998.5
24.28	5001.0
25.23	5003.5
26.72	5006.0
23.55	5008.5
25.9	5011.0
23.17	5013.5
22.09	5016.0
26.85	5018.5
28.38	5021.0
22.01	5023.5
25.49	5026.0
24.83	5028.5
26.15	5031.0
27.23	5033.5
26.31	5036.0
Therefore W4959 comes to 1.27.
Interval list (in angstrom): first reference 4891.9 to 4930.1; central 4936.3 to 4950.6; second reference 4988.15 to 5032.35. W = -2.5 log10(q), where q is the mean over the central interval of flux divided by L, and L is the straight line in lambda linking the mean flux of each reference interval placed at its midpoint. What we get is -0.10 mag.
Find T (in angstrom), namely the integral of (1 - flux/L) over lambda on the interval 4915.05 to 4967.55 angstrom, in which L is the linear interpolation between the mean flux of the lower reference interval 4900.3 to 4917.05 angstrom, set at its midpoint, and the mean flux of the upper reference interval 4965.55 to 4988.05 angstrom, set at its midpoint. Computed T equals -3.24 angstrom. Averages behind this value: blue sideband 32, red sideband 27.4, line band 31.7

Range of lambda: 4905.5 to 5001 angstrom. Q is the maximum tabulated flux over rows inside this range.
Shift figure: 38.98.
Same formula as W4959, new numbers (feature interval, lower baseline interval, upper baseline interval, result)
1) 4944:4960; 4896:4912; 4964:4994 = -0.9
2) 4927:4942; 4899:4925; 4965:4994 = -2.5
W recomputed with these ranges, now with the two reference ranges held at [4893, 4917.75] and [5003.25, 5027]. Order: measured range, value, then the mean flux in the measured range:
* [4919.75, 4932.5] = -0.12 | 34.1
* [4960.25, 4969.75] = 0.09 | 25.9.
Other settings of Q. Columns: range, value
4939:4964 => 35.08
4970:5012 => 30.3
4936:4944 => 35.72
